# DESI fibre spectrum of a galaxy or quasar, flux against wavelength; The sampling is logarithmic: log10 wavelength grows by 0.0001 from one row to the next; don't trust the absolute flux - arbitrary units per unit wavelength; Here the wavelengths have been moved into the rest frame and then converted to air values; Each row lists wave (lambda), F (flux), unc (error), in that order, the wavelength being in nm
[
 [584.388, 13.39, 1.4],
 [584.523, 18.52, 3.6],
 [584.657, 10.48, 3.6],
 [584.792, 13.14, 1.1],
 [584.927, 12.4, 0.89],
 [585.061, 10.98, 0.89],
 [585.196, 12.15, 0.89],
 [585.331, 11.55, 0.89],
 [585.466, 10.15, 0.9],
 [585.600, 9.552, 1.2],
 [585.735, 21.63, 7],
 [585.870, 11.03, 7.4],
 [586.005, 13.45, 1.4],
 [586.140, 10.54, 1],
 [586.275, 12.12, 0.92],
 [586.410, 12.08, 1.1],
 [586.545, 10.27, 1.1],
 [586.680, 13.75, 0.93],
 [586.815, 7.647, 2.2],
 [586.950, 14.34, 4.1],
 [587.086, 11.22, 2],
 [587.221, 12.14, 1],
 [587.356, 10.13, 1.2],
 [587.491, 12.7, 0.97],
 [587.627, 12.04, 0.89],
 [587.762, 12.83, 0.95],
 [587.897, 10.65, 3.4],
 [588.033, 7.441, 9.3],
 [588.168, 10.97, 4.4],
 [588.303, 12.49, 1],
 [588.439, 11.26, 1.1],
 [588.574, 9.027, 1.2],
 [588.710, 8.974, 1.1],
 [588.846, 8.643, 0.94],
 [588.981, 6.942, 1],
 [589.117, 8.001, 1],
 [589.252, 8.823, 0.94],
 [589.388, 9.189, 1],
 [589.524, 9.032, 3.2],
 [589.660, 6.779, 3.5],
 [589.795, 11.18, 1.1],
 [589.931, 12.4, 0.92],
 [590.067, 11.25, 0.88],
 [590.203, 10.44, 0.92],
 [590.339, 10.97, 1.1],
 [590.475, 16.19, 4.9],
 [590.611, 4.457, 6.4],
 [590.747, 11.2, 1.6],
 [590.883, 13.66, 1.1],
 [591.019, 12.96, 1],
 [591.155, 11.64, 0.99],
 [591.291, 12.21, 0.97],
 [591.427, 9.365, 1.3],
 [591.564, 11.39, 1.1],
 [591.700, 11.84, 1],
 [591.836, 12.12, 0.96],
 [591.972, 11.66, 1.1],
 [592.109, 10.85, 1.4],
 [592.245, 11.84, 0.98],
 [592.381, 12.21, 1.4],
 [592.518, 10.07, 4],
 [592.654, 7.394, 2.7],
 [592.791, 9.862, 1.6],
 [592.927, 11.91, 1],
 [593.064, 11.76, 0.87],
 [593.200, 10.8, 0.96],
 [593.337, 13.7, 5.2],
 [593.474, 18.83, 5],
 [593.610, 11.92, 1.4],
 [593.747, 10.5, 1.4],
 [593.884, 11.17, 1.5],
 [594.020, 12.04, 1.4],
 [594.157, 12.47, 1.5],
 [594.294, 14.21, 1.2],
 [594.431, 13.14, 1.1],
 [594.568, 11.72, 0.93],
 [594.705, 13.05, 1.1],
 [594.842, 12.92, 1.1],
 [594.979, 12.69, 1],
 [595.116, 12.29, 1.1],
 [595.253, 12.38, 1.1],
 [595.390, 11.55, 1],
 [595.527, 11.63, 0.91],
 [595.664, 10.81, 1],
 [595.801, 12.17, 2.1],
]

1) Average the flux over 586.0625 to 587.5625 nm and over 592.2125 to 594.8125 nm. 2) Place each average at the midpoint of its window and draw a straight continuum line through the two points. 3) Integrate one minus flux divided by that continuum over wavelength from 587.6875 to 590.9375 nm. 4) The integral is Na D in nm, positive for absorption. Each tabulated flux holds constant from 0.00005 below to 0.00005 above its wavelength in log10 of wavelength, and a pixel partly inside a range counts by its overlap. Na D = 0.45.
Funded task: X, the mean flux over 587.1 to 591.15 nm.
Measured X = 10.5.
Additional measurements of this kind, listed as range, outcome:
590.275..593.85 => 11.6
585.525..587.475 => 12.1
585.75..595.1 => 11.3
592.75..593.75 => 12.6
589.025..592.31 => 10.8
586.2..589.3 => 10.6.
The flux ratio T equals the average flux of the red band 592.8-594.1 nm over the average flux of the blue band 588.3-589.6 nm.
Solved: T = 1.37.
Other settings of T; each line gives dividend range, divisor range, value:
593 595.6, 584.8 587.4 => 1.05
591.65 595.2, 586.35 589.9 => 1.16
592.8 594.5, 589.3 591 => 1.19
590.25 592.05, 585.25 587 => 0.95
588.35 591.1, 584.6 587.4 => 0.84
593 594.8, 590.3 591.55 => 1.11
